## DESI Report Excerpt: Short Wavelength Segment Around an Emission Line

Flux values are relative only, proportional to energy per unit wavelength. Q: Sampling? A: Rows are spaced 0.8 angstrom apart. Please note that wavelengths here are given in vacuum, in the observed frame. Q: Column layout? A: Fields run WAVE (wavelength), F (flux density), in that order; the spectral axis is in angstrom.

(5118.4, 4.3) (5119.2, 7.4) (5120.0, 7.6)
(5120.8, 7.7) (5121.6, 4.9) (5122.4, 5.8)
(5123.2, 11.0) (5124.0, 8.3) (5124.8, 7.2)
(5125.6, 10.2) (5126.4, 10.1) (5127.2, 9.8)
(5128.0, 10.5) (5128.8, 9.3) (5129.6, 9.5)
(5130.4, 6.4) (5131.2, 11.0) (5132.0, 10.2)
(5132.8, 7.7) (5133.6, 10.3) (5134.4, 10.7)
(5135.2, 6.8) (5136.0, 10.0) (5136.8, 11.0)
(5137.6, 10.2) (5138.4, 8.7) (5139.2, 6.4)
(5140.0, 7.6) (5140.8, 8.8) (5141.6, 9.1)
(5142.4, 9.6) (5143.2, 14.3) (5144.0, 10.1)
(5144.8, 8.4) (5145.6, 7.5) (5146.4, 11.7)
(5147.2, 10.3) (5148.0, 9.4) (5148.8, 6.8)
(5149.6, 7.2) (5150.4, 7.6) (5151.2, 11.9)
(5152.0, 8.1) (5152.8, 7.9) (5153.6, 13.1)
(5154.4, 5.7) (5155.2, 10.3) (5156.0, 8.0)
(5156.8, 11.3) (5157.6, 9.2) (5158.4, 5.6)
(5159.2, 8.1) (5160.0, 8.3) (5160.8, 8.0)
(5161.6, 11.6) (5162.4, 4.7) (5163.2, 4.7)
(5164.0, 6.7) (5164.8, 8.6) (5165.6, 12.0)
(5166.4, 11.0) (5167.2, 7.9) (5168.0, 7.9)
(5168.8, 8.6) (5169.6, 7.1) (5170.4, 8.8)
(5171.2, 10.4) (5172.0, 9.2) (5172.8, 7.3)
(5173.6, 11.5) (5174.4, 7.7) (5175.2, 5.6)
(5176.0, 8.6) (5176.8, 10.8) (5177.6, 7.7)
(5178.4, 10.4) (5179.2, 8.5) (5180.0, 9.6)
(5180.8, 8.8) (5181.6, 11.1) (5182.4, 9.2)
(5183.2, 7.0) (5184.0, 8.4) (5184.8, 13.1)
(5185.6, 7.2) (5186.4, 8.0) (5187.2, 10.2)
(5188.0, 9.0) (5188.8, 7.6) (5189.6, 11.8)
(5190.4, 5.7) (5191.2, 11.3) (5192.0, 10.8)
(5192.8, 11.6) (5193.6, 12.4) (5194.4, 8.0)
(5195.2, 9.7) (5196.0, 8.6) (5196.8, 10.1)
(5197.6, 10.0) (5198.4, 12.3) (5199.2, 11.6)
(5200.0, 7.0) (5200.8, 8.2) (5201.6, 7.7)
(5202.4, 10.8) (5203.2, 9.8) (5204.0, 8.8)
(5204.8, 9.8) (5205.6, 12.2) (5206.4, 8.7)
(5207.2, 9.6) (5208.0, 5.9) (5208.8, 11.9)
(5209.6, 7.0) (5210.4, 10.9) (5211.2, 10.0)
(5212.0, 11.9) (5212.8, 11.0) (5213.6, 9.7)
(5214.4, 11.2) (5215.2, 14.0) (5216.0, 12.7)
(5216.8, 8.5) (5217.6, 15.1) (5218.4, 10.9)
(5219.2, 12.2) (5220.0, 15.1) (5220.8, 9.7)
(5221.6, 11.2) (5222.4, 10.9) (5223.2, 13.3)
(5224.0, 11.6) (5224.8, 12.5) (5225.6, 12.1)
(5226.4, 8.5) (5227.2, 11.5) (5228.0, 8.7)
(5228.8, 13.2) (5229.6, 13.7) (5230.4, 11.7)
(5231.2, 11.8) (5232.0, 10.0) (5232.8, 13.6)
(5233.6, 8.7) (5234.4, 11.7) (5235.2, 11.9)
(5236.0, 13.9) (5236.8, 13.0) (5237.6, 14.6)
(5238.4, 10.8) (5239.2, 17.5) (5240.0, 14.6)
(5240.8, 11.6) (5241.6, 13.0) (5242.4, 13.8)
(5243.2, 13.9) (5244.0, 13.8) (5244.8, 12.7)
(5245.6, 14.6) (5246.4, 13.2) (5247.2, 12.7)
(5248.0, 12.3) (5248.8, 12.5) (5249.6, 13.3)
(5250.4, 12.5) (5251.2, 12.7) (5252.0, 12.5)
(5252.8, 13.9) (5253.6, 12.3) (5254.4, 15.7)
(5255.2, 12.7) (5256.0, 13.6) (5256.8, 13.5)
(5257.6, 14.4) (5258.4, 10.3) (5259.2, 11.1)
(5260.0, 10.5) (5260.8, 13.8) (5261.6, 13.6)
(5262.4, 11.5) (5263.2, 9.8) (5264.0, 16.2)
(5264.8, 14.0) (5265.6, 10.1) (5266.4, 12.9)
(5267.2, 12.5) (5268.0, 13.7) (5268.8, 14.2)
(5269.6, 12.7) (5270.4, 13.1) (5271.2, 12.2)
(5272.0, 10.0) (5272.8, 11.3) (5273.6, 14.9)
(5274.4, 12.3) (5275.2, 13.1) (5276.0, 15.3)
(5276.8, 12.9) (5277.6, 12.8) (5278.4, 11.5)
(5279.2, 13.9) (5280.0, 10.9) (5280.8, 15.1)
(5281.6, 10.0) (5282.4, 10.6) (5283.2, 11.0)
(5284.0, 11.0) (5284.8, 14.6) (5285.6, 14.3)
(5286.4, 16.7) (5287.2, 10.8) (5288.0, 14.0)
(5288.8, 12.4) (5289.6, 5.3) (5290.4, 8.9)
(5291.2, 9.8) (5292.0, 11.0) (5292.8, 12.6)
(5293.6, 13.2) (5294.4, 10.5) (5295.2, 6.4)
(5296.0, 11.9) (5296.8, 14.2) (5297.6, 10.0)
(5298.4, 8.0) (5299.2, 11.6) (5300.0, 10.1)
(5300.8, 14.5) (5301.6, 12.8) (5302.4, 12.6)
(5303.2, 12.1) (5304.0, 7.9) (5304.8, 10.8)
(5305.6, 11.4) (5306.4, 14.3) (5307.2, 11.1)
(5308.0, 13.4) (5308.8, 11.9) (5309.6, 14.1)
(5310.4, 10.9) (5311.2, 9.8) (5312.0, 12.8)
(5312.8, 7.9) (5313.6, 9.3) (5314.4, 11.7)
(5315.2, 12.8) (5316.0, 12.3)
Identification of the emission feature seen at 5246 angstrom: Mg II 2798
